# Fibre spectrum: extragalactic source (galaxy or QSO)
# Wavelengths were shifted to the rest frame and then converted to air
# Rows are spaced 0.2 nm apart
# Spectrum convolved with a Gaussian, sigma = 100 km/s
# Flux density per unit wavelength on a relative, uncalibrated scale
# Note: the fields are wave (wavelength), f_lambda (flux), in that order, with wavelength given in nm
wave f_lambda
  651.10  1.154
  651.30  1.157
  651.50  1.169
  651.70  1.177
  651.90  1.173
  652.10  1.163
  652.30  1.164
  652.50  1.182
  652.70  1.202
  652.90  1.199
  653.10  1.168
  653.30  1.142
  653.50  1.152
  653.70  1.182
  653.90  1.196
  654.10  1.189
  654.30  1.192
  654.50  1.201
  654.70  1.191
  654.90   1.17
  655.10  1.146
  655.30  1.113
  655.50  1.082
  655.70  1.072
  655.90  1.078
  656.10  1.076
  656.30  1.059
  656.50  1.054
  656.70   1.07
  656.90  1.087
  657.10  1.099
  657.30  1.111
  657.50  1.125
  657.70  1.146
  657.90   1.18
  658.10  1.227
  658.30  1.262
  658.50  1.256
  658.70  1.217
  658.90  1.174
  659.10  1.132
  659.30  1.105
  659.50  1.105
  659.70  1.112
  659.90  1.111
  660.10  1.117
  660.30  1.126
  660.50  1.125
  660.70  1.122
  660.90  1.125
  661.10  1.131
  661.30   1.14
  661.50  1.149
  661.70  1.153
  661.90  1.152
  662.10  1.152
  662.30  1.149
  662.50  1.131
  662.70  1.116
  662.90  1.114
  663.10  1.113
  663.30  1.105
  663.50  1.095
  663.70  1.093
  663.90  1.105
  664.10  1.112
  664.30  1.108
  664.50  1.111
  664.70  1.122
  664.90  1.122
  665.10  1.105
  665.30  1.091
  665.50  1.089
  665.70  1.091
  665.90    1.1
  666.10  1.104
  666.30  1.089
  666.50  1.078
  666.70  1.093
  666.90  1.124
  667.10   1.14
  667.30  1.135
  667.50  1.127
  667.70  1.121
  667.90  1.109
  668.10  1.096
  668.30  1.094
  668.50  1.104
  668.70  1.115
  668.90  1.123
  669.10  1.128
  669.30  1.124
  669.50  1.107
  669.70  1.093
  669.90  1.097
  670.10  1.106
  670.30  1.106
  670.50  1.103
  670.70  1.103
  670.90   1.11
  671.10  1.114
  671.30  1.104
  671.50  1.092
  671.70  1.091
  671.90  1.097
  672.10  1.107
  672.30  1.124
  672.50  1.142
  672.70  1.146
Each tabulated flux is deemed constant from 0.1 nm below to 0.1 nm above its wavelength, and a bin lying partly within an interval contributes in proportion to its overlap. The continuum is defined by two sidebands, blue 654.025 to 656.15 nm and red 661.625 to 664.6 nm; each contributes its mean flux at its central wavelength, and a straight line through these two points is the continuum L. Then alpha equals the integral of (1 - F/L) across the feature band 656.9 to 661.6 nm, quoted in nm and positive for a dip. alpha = -0.07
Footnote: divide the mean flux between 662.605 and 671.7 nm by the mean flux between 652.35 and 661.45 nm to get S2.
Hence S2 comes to 0.97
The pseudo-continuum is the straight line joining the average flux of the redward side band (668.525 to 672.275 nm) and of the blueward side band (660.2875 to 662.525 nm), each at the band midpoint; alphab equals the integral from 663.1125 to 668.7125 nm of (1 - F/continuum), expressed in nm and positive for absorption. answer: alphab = 0.082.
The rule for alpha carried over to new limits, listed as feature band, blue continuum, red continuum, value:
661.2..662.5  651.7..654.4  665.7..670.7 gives -0.01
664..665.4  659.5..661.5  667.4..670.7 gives 0.01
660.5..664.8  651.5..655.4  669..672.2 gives 0.05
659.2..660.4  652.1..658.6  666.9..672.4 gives 0.03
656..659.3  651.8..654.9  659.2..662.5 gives 0.03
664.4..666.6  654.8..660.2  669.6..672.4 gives 0.03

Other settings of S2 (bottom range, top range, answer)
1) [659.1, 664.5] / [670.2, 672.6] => 0.99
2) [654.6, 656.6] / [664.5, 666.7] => 1.00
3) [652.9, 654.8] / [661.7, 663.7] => 0.95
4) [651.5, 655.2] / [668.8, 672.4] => 0.94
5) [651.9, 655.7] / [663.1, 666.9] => 0.94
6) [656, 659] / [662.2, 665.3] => 0.97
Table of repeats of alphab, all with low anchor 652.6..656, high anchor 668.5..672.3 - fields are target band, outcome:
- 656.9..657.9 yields 0.022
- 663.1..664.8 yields 0.031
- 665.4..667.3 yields 0.029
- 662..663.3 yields 0.005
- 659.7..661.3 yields 0.021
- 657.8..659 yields -0.078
